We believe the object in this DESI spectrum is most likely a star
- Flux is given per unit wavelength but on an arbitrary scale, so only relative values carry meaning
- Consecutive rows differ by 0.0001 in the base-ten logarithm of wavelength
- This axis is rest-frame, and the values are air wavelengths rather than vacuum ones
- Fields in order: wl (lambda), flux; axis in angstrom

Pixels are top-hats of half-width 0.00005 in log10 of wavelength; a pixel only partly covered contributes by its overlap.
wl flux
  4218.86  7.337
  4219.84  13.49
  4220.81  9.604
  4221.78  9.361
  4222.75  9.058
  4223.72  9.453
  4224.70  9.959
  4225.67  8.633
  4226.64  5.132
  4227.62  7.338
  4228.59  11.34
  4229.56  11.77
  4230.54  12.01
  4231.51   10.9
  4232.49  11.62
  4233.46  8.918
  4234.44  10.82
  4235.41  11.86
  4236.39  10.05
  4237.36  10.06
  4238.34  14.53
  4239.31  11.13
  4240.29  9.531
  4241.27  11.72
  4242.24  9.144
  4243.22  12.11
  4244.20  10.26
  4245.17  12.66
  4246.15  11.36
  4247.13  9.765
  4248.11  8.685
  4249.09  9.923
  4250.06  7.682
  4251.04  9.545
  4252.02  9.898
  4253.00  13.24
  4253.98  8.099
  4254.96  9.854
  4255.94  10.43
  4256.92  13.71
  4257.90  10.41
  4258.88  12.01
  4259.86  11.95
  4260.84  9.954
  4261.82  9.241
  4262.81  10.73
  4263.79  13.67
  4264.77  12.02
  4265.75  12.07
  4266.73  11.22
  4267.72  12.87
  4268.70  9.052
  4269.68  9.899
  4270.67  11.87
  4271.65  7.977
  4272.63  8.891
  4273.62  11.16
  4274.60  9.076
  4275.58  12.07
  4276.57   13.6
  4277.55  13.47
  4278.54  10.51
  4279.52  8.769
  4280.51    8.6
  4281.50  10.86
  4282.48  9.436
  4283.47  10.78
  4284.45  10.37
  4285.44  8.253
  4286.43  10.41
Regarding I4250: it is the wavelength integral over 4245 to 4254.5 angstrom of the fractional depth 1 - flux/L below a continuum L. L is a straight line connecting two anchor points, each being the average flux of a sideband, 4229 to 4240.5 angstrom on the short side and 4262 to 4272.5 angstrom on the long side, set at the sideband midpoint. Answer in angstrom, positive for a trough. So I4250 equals 0.9 angstrom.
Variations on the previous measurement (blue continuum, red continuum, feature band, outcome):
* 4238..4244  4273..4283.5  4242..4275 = 1.1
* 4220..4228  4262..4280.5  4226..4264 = -3.2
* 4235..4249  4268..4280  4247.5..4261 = 0.5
